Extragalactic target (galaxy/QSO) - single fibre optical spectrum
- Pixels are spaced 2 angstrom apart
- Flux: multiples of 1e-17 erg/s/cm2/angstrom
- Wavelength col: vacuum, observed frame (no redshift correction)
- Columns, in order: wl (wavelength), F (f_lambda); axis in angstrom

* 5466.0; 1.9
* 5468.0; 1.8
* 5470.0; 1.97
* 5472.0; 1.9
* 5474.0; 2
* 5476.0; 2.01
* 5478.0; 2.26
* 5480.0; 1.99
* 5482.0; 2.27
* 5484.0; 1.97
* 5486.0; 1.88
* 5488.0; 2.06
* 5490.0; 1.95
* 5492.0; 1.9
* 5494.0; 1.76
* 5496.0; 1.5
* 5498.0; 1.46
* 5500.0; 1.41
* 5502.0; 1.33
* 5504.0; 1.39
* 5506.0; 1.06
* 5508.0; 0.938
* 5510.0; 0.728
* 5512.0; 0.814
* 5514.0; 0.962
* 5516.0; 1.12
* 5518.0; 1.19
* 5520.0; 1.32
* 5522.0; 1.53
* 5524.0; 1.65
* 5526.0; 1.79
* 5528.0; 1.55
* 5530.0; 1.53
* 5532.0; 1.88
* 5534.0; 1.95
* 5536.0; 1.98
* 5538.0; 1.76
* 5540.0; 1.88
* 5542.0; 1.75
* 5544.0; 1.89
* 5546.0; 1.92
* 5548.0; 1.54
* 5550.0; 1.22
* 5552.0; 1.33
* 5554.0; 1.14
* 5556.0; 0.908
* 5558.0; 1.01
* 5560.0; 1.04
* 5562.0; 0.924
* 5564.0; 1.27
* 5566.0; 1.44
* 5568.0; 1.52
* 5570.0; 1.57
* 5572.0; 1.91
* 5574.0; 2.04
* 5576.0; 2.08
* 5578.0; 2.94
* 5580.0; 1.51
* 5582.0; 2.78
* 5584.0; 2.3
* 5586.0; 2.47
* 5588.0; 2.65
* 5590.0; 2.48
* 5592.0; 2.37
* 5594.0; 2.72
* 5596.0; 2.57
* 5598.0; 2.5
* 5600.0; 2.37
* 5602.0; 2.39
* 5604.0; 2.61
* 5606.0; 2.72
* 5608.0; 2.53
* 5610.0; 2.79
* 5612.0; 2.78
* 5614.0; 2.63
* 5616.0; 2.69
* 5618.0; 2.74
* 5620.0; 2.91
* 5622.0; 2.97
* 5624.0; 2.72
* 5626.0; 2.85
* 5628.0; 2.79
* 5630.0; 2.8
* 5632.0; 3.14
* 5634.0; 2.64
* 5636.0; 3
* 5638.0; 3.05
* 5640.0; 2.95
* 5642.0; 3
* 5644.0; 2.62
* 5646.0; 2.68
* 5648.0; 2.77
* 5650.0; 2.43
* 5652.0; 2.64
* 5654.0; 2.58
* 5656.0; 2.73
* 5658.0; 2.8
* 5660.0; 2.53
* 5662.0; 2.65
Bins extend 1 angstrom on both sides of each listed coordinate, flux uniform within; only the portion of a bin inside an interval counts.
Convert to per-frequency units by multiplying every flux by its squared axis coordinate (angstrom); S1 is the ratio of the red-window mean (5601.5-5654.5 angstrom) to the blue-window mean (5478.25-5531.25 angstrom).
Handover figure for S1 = 1.9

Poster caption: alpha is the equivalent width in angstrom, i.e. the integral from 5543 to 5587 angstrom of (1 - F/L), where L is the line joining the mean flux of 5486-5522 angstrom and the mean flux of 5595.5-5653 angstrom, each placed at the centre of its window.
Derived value 8.7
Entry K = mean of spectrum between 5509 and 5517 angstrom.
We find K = 0.906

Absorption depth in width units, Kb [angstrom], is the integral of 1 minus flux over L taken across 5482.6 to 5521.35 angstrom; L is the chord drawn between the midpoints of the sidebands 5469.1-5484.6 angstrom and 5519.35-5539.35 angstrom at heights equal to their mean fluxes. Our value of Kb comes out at 9.8 angstrom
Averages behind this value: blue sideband 2.05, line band 1.42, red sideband 1.7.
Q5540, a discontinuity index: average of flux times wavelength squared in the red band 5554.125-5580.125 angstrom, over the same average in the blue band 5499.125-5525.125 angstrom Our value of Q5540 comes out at 1.32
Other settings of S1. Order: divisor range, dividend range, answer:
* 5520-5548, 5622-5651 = 1.67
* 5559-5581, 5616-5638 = 1.76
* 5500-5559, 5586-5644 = 1.98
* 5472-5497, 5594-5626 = 1.43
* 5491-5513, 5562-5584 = 1.49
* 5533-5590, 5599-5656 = 1.60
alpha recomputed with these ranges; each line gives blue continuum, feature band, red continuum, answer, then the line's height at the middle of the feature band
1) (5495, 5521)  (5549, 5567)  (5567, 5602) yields 7.2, 1.9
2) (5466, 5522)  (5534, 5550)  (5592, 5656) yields 1.7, 2.01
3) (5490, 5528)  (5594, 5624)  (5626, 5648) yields -1.5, 2.53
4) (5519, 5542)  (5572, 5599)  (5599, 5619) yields -0.5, 2.35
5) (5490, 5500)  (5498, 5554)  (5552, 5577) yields 2.9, 1.54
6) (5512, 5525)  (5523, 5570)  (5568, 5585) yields 2.9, 1.67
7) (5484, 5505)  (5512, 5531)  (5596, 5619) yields 5.3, 1.9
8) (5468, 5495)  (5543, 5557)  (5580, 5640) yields 5.5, 2.35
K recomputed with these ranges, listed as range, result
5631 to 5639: 2.96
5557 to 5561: 1.02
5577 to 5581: 2.23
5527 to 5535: 1.73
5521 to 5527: 1.66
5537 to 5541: 1.82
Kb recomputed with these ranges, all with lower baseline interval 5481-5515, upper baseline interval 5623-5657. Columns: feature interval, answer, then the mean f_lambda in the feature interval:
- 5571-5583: 0.03 angstrom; 2.21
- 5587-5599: -0.96 angstrom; 2.55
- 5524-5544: 0.41 angstrom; 1.78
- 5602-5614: -0.77 angstrom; 2.66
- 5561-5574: 3.95 angstrom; 1.49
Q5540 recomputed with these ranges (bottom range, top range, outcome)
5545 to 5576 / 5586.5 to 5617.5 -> 1.86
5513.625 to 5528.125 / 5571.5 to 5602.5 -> 1.75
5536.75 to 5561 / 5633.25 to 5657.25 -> 1.96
